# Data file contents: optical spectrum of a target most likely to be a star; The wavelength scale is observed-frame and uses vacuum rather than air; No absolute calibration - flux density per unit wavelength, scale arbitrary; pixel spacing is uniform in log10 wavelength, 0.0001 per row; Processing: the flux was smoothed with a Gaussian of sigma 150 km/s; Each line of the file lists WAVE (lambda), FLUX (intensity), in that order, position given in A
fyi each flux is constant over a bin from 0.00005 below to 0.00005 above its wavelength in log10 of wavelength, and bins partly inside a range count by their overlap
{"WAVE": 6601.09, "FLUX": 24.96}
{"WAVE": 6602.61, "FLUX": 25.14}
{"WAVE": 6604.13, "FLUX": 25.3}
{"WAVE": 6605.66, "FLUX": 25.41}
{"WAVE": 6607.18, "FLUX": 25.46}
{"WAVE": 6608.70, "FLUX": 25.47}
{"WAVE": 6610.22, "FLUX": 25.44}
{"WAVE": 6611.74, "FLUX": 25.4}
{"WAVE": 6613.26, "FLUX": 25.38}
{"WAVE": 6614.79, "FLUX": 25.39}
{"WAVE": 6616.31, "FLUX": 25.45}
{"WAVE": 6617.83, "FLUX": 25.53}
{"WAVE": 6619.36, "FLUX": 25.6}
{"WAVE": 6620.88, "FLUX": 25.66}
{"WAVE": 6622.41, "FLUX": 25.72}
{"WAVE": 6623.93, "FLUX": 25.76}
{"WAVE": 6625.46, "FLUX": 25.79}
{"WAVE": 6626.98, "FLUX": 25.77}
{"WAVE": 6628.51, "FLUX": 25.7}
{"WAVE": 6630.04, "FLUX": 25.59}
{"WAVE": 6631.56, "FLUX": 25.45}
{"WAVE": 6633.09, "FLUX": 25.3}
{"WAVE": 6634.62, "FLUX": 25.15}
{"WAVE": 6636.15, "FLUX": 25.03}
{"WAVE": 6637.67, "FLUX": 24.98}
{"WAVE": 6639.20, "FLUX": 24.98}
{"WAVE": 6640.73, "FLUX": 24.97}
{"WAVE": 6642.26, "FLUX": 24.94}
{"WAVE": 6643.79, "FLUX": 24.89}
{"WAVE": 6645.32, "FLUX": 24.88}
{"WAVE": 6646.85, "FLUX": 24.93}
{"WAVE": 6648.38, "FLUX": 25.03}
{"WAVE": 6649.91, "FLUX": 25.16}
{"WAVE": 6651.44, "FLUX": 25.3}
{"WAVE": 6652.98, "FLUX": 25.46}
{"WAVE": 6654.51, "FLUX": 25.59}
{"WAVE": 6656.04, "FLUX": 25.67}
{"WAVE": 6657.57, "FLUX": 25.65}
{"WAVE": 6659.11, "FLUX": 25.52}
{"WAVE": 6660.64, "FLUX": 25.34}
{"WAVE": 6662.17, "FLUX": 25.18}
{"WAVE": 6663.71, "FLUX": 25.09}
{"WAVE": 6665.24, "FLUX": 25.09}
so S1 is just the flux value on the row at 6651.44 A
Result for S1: 25.3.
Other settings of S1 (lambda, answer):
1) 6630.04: 25.59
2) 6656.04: 25.67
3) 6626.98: 25.77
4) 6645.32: 24.88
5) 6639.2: 24.98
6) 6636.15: 25.03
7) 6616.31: 25.45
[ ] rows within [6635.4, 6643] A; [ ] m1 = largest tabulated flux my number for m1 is 25.03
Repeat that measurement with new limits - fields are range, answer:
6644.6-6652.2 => 25.3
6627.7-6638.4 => 25.7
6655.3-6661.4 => 25.67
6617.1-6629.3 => 25.79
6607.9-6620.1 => 25.6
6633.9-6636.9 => 25.15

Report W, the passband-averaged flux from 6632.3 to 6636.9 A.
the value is 25.1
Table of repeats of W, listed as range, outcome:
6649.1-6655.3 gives 25.4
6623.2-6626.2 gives 25.7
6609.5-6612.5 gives 25.4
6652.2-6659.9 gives 25.6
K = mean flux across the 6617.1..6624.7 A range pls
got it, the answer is 25.6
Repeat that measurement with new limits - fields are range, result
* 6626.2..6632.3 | 25.7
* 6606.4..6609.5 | 25.5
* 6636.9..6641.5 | 25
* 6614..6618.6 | 25.4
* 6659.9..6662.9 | 25.3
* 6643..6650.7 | 25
